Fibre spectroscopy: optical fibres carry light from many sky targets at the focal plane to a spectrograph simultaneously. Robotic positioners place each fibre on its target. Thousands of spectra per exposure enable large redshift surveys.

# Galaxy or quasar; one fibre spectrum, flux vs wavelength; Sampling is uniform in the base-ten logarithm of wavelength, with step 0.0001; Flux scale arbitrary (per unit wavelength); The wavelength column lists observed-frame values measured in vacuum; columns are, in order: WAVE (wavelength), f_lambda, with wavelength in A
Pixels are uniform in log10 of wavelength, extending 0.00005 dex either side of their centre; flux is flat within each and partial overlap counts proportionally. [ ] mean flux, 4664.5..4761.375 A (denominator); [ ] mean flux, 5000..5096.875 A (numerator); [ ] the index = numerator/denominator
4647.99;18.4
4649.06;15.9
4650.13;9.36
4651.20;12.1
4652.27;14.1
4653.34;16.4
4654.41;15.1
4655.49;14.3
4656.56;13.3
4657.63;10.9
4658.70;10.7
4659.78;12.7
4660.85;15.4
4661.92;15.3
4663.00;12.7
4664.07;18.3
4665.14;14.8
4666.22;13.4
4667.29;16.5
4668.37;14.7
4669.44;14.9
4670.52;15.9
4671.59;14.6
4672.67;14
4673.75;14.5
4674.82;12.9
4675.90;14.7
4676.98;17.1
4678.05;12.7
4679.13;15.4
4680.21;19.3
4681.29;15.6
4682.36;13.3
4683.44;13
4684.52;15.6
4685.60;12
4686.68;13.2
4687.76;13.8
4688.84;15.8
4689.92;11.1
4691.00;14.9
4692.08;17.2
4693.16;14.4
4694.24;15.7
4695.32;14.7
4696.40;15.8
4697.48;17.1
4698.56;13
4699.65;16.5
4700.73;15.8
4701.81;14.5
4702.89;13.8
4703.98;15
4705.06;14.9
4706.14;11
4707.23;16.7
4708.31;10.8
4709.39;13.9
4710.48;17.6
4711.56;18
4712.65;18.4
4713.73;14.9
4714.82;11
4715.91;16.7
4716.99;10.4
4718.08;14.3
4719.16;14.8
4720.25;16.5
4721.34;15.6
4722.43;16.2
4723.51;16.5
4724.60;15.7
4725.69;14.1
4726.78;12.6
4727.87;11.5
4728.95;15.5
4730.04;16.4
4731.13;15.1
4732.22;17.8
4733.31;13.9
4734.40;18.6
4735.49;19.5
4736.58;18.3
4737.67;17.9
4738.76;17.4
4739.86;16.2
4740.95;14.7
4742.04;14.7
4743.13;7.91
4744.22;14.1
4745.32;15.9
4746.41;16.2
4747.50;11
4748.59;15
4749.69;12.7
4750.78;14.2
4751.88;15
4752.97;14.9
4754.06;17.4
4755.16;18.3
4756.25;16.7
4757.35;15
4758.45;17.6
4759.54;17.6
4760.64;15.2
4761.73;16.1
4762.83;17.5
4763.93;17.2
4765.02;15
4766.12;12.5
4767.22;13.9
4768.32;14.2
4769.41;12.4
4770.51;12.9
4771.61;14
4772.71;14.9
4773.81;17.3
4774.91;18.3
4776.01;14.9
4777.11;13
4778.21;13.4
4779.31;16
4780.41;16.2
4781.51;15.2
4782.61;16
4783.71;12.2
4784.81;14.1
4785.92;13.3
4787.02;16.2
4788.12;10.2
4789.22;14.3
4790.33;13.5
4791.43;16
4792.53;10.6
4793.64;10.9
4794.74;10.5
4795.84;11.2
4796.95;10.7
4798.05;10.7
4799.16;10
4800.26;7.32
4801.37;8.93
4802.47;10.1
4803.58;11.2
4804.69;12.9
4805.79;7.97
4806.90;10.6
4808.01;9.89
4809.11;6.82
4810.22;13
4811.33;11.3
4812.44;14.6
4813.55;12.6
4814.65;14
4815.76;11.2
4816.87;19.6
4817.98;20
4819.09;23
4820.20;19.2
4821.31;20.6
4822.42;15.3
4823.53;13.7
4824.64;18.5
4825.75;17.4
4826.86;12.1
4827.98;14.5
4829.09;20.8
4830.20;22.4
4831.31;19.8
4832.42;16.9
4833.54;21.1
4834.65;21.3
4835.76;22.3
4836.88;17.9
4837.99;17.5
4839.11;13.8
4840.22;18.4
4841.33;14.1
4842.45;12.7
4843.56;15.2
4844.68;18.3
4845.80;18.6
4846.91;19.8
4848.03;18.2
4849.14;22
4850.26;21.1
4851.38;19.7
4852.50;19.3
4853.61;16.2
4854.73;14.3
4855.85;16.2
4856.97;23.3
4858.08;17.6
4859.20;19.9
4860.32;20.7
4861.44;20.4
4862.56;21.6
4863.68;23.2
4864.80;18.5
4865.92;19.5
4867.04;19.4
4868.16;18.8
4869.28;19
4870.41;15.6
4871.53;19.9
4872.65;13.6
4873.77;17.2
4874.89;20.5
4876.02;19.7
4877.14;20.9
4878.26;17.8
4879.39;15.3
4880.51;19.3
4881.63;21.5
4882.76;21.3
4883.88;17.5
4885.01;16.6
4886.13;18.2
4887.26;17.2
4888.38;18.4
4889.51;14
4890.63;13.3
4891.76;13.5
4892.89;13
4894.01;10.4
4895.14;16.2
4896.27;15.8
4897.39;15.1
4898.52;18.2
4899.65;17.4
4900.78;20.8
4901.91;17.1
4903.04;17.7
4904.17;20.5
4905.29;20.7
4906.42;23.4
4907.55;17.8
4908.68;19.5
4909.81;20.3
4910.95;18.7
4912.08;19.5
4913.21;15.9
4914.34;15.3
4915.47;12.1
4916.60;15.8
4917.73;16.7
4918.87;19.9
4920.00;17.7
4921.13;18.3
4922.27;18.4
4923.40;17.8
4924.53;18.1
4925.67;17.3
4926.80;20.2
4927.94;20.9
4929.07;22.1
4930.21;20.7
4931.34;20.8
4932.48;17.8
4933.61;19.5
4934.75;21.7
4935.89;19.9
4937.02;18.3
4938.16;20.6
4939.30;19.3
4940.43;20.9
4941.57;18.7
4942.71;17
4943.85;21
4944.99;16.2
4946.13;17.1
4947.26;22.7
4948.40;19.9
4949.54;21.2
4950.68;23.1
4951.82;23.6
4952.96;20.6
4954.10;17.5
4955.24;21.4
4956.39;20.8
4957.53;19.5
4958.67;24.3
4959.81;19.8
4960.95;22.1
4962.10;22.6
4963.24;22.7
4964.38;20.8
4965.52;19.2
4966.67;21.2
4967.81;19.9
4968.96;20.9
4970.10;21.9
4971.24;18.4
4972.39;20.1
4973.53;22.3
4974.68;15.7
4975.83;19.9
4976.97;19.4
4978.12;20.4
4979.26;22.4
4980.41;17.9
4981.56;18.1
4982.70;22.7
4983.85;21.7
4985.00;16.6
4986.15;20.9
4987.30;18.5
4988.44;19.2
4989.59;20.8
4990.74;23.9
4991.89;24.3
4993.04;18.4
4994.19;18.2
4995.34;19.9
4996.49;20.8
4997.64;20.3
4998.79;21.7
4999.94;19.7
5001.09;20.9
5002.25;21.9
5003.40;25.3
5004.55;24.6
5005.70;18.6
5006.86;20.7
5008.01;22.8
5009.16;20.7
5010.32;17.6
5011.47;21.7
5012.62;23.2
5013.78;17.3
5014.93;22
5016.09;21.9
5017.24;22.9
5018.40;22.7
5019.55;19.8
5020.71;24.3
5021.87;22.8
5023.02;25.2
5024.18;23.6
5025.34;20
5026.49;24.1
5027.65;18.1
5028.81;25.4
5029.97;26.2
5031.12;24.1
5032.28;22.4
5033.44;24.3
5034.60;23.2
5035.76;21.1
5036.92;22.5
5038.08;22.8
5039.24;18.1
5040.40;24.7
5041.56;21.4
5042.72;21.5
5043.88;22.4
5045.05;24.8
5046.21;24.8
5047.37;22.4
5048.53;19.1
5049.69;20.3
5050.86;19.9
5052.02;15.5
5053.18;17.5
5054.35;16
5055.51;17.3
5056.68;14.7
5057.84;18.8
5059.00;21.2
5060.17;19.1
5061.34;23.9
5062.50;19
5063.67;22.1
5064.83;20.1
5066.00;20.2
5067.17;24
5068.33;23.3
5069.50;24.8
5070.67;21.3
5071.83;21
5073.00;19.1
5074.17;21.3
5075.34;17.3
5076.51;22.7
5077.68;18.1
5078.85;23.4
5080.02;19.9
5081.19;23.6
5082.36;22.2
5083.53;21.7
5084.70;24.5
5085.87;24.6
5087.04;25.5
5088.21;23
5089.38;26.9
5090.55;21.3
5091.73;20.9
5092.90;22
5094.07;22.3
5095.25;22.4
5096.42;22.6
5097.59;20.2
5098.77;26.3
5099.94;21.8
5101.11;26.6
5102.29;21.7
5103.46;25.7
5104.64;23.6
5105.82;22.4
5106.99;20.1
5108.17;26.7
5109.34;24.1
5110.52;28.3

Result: 1.4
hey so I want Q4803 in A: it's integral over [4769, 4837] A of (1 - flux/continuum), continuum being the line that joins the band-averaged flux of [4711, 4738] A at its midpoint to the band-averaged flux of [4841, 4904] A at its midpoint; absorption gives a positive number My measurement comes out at 9.6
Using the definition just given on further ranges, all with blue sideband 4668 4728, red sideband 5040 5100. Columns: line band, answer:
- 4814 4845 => -0.78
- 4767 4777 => 0.85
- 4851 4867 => -1.52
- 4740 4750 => 1.21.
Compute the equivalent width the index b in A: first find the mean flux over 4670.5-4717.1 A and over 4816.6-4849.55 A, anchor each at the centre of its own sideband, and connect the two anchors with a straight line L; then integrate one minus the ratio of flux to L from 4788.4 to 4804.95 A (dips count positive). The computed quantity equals 5.79 A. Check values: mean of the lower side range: 14.7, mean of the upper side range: 18.1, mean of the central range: 11.2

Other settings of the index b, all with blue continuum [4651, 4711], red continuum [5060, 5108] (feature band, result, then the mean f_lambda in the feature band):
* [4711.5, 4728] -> 0.5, 14.8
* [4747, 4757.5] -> 0.6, 15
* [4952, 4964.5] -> -0.8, 21.2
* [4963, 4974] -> -0.3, 20.7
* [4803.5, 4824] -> 3.6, 14.2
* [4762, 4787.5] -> 2.4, 14.8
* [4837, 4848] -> 0.6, 16.6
